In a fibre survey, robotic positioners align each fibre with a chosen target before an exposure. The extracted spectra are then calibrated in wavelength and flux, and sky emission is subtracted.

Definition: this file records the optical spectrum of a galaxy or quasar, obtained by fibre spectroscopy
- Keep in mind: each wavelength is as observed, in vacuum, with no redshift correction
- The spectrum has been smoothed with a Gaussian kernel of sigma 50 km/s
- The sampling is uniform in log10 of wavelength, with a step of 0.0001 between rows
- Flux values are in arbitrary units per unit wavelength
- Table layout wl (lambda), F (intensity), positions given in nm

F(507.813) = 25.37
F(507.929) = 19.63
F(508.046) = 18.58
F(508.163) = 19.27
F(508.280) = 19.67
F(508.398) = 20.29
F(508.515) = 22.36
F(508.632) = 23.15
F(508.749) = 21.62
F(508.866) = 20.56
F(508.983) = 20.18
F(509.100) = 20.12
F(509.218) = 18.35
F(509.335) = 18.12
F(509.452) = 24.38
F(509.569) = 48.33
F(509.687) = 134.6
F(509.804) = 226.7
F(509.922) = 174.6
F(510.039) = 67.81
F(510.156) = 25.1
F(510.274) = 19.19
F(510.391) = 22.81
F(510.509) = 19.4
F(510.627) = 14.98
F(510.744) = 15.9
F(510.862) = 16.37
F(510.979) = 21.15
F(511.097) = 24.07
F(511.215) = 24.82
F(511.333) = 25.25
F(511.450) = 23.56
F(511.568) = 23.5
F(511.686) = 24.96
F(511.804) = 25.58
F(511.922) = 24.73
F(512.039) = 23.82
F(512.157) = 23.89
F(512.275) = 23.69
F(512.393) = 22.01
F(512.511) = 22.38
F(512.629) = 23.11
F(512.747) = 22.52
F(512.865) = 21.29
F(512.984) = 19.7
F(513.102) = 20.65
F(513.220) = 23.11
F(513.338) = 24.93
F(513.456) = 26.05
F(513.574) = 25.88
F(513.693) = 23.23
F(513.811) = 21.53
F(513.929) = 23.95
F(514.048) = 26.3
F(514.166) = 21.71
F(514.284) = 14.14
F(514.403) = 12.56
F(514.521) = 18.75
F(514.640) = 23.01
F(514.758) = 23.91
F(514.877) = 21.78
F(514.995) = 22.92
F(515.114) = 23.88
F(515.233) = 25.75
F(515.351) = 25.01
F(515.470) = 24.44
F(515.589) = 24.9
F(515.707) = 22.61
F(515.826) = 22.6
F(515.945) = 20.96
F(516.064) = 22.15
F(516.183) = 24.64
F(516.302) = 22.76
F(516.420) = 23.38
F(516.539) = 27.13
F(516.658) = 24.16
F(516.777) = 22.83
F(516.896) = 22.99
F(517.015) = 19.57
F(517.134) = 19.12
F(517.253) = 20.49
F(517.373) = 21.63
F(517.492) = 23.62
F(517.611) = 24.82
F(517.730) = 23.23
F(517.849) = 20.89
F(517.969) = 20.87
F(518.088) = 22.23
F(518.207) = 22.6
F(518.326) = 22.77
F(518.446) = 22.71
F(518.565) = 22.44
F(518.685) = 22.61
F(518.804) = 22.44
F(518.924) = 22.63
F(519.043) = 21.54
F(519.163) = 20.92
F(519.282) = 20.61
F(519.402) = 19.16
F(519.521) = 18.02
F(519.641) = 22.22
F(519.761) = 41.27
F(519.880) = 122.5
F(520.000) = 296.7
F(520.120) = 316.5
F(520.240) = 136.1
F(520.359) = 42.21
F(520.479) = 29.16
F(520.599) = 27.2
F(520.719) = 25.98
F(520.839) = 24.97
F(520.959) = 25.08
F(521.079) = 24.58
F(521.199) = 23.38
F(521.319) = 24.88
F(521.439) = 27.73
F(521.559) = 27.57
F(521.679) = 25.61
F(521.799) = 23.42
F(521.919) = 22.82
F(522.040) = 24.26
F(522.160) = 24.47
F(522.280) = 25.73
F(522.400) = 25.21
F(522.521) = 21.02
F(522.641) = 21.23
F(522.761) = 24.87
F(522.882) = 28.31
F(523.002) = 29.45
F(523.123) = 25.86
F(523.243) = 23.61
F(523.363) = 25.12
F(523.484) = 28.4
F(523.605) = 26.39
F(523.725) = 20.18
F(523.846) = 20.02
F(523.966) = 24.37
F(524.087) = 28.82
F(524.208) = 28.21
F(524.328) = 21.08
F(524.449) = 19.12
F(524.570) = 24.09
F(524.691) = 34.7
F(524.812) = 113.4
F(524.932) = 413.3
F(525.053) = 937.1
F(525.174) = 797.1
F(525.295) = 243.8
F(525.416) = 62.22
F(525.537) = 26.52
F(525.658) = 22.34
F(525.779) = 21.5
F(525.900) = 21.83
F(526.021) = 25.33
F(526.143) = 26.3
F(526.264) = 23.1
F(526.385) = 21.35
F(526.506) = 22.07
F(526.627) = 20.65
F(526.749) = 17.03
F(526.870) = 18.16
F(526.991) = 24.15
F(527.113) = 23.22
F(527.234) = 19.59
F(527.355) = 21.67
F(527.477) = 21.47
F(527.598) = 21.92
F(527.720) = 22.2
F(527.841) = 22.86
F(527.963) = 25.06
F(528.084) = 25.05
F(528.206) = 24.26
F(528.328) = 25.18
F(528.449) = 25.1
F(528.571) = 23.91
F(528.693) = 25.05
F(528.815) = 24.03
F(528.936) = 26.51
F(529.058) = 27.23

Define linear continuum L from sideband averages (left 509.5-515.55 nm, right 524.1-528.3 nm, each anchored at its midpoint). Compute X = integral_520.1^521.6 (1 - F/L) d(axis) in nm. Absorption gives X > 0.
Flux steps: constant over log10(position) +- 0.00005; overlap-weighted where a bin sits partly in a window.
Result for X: 0.361 nm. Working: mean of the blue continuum 32.8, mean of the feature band 51.6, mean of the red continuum 93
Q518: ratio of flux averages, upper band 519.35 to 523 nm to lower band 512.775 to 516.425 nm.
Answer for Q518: 2.3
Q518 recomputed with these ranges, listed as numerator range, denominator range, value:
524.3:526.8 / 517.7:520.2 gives 2.53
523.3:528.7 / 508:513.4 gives 2.32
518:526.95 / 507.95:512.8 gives 1.94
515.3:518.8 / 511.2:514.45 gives 1.00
